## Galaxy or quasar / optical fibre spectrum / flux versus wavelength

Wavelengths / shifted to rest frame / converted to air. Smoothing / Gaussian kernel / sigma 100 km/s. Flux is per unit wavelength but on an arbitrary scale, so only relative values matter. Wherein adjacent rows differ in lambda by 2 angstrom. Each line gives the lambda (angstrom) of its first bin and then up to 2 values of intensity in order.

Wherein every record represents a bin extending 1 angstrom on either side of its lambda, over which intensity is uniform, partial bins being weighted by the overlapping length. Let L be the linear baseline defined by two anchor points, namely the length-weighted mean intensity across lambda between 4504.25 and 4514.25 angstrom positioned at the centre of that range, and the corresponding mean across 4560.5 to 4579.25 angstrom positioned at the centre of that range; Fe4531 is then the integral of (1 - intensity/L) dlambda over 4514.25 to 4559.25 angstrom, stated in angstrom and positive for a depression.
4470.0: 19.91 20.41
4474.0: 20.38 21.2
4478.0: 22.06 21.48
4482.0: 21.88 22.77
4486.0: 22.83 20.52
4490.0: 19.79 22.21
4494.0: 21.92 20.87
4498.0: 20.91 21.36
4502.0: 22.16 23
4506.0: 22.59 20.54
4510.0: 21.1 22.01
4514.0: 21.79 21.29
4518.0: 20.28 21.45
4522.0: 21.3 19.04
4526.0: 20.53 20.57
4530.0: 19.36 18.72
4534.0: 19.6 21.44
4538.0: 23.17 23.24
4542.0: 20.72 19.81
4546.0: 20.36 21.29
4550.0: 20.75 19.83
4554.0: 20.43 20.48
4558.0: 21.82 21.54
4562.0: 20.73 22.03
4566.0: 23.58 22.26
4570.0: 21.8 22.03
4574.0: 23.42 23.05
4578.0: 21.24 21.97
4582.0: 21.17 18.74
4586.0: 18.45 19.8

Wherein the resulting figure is 2.5 angstrom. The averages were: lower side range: 21.7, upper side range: 22.2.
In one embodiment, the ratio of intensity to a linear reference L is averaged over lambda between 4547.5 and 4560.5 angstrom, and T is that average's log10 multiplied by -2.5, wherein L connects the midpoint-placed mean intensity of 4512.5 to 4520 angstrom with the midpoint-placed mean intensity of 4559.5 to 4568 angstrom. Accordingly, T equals 0.05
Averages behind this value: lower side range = 21.2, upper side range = 22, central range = 20.8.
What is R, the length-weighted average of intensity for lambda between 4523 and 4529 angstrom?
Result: 20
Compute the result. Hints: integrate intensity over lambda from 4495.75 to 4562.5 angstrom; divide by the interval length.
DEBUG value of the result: 21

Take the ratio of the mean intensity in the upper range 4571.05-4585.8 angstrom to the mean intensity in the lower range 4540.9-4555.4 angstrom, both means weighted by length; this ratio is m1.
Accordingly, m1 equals 1.05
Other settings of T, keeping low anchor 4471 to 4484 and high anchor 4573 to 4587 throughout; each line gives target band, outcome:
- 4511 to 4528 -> 0.02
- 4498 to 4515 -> -0.02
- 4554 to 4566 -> -0.01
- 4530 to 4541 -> 0.01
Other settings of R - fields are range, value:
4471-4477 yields 20.7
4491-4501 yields 21.5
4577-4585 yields 20.8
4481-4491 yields 21.6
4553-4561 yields 21.1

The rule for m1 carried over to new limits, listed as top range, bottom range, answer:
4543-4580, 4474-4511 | 1.00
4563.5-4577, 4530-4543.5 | 1.08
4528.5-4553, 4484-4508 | 0.96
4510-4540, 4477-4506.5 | 0.96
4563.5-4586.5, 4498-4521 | 1.01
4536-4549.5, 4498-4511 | 0.99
